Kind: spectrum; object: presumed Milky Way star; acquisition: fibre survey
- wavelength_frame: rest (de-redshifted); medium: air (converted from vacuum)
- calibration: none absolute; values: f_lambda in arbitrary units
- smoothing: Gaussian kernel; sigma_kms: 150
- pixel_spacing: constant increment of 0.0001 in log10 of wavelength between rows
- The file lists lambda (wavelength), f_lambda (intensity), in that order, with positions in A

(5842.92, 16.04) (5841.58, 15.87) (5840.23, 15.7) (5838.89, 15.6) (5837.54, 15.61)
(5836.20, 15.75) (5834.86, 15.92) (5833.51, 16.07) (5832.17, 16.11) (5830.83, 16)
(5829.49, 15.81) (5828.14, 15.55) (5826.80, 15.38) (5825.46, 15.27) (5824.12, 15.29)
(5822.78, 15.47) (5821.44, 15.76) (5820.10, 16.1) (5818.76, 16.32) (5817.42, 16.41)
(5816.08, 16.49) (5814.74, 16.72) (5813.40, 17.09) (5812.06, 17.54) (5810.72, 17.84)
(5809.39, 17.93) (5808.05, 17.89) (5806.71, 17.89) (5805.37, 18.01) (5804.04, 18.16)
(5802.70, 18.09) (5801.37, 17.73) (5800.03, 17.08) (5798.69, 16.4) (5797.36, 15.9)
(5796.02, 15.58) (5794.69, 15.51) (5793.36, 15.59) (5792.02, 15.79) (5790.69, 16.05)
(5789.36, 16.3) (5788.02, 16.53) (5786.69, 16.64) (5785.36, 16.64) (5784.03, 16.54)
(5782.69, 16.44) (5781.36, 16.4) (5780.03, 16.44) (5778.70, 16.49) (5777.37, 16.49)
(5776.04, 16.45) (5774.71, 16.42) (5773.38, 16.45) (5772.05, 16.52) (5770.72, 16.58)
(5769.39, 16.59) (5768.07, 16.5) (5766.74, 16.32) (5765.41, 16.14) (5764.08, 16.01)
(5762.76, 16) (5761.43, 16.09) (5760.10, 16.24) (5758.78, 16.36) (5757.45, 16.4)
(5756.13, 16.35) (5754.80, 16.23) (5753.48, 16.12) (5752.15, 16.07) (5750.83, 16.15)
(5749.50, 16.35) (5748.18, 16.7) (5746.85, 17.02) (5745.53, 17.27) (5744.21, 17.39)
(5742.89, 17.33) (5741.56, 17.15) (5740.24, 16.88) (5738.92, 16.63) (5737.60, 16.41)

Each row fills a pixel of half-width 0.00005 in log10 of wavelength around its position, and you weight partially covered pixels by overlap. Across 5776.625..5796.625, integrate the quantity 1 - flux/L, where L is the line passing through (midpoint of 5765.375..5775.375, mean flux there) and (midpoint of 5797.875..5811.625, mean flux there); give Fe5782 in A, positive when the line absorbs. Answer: 0.9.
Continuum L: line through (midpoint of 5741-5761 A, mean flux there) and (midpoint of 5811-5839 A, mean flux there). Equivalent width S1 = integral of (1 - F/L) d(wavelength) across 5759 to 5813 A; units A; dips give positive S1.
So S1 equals -1.1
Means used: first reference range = 16.6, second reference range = 16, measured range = 16.7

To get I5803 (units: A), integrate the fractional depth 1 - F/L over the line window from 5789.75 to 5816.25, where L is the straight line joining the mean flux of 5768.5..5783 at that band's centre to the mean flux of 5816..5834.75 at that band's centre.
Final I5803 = -1.4 A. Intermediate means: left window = 16.5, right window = 15.8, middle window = 17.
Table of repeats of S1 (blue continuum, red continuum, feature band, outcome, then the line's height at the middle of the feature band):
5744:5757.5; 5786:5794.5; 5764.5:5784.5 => -0.2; 16.3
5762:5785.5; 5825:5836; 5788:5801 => 0.1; 16.2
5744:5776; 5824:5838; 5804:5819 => -1.4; 15.9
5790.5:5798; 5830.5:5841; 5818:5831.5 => 0.1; 15.8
